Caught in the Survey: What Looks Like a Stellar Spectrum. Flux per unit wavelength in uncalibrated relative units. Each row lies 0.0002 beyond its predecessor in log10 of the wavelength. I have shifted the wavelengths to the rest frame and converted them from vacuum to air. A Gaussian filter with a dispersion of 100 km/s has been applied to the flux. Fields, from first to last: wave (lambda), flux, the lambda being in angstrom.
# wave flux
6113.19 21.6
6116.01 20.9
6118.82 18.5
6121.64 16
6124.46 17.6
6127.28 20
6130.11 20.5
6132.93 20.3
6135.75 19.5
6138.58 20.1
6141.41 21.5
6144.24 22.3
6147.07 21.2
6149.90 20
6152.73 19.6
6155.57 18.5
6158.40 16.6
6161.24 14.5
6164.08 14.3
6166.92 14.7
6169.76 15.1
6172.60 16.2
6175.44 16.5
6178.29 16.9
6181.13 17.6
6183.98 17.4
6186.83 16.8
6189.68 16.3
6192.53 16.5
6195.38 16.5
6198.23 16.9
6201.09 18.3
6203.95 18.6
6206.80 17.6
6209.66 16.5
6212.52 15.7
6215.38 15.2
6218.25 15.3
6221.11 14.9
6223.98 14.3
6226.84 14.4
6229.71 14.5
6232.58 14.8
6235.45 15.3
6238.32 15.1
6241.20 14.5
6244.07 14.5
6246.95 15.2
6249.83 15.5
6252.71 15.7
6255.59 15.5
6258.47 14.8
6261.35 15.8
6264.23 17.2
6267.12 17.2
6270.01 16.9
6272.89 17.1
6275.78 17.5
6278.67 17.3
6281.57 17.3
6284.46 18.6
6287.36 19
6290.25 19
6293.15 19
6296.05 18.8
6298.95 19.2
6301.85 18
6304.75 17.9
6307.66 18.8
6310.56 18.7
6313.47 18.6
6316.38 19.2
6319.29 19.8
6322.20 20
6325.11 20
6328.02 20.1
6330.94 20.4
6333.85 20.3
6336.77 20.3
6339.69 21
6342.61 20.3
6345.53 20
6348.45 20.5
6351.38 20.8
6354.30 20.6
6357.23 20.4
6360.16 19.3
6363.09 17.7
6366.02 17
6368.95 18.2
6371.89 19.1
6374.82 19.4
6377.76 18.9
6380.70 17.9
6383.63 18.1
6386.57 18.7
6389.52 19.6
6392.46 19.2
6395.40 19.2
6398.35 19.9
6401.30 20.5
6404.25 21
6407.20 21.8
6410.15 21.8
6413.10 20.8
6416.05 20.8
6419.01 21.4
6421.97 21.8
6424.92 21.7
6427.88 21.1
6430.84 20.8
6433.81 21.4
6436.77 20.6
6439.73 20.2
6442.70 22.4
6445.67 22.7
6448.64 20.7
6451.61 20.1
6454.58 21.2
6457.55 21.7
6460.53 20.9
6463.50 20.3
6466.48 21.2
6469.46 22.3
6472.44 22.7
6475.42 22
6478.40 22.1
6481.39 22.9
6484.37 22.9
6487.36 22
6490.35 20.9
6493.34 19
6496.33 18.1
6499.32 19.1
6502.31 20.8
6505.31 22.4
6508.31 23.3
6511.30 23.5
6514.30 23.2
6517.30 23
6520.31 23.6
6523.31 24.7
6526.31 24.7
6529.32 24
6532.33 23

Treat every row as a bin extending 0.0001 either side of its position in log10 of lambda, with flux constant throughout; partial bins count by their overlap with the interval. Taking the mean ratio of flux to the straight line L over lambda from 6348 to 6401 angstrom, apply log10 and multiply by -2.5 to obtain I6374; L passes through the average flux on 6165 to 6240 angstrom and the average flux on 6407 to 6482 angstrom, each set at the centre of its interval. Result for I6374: 0.04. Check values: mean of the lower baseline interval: 16.1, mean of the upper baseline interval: 21.4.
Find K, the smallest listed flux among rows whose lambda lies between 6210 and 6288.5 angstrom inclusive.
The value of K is 14.3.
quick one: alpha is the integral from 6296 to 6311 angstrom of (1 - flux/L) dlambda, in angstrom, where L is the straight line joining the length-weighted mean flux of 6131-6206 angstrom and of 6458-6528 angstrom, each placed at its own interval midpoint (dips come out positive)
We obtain 0.8 angstrom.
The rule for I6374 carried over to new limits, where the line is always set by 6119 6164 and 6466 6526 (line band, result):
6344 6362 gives 0.033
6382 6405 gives 0.092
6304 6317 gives 0.102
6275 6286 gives 0.146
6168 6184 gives 0.172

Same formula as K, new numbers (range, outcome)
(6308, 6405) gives 17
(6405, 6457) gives 20.1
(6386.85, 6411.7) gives 19.2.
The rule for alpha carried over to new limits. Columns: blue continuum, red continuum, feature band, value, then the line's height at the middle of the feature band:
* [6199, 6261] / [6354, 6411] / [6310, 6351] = -4.4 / 18.1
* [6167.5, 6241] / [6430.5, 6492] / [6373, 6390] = 1.0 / 19.8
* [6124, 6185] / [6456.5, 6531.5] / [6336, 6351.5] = -0.1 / 20.4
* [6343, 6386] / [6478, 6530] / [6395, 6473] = -1.8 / 20.7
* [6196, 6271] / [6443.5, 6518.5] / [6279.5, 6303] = -2.0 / 17.1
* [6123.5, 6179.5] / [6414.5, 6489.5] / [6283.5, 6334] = 2.1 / 20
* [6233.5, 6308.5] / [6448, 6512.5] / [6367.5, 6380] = 0.2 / 19.1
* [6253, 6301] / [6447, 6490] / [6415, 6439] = -0.5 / 20.7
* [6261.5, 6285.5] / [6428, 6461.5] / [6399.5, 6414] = -0.6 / 20.3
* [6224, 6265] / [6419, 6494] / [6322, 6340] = -2.6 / 17.7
